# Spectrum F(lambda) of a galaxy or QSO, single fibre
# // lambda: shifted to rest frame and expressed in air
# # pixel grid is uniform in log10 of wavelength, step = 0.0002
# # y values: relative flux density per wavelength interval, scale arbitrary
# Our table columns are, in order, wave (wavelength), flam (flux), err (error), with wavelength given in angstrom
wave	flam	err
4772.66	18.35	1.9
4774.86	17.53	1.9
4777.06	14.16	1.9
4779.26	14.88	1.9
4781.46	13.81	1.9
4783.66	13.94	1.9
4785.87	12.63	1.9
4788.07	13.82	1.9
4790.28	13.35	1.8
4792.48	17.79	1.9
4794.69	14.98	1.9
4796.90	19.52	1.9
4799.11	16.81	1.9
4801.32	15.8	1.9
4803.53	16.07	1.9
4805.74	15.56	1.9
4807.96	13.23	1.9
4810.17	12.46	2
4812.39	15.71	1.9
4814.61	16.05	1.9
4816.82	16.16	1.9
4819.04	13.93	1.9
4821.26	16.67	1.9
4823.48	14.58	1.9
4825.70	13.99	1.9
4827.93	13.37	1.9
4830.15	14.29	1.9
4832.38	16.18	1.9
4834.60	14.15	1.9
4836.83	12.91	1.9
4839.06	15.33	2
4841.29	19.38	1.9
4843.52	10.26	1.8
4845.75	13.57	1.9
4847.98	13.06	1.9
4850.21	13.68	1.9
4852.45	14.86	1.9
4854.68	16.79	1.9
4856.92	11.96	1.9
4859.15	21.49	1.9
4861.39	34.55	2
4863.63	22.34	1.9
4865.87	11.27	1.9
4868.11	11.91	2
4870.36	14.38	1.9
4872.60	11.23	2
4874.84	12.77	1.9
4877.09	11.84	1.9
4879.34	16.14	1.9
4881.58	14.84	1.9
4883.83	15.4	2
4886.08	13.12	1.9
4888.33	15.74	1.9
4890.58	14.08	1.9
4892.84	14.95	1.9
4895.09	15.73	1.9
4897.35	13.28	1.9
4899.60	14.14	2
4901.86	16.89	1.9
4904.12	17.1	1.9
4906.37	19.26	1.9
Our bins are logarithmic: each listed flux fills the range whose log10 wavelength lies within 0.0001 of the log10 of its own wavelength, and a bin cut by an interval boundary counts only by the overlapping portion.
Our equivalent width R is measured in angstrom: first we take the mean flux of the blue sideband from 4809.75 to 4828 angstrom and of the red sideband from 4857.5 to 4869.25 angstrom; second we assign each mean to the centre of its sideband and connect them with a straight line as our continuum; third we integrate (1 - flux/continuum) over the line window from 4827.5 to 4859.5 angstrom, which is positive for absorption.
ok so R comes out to 5.50 angstrom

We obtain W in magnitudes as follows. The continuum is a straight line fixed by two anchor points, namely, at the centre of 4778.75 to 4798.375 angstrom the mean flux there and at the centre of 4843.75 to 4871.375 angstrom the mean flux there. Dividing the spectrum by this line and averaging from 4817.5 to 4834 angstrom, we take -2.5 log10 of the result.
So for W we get 0.08 mag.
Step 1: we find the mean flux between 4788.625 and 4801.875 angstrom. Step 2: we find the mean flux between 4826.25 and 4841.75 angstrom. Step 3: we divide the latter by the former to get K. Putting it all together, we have 0.9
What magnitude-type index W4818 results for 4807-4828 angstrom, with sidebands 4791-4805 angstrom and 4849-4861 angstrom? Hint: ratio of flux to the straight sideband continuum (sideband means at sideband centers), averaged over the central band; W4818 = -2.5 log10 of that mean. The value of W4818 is 0.14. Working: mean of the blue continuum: 16.7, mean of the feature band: 14.7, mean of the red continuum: 16.9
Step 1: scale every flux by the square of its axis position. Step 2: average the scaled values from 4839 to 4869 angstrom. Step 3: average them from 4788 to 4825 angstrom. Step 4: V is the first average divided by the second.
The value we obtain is 1.1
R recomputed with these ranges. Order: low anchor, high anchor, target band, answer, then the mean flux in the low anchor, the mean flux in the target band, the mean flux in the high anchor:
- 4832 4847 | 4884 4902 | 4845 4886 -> -3.0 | 14.4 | 15.6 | 14.7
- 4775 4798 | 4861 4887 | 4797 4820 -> -0.5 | 15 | 15.4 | 15.3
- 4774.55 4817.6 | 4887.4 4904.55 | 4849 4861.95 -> -2.6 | 15.2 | 18.2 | 15.2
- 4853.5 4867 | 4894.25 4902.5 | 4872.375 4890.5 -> 3.1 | 19.7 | 14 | 14.9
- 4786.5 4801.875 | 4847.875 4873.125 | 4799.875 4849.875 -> 5.0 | 15.9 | 14.7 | 16.7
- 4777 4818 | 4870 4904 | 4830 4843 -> -0.4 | 15.1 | 15.2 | 14.4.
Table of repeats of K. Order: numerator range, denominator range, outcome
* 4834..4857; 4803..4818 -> 0.95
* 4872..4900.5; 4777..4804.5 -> 0.93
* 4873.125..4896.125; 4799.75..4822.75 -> 0.95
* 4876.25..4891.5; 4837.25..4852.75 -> 1.02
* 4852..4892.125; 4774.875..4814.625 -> 1.05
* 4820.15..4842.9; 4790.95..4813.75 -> 0.95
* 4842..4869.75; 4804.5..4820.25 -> 1.11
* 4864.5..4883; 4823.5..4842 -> 0.89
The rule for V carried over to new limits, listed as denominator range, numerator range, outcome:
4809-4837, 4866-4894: 0.96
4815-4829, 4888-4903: 1.04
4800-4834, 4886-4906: 1.06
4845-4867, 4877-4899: 0.85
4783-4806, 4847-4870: 1.13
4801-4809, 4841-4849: 0.91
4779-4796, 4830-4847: 1.03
